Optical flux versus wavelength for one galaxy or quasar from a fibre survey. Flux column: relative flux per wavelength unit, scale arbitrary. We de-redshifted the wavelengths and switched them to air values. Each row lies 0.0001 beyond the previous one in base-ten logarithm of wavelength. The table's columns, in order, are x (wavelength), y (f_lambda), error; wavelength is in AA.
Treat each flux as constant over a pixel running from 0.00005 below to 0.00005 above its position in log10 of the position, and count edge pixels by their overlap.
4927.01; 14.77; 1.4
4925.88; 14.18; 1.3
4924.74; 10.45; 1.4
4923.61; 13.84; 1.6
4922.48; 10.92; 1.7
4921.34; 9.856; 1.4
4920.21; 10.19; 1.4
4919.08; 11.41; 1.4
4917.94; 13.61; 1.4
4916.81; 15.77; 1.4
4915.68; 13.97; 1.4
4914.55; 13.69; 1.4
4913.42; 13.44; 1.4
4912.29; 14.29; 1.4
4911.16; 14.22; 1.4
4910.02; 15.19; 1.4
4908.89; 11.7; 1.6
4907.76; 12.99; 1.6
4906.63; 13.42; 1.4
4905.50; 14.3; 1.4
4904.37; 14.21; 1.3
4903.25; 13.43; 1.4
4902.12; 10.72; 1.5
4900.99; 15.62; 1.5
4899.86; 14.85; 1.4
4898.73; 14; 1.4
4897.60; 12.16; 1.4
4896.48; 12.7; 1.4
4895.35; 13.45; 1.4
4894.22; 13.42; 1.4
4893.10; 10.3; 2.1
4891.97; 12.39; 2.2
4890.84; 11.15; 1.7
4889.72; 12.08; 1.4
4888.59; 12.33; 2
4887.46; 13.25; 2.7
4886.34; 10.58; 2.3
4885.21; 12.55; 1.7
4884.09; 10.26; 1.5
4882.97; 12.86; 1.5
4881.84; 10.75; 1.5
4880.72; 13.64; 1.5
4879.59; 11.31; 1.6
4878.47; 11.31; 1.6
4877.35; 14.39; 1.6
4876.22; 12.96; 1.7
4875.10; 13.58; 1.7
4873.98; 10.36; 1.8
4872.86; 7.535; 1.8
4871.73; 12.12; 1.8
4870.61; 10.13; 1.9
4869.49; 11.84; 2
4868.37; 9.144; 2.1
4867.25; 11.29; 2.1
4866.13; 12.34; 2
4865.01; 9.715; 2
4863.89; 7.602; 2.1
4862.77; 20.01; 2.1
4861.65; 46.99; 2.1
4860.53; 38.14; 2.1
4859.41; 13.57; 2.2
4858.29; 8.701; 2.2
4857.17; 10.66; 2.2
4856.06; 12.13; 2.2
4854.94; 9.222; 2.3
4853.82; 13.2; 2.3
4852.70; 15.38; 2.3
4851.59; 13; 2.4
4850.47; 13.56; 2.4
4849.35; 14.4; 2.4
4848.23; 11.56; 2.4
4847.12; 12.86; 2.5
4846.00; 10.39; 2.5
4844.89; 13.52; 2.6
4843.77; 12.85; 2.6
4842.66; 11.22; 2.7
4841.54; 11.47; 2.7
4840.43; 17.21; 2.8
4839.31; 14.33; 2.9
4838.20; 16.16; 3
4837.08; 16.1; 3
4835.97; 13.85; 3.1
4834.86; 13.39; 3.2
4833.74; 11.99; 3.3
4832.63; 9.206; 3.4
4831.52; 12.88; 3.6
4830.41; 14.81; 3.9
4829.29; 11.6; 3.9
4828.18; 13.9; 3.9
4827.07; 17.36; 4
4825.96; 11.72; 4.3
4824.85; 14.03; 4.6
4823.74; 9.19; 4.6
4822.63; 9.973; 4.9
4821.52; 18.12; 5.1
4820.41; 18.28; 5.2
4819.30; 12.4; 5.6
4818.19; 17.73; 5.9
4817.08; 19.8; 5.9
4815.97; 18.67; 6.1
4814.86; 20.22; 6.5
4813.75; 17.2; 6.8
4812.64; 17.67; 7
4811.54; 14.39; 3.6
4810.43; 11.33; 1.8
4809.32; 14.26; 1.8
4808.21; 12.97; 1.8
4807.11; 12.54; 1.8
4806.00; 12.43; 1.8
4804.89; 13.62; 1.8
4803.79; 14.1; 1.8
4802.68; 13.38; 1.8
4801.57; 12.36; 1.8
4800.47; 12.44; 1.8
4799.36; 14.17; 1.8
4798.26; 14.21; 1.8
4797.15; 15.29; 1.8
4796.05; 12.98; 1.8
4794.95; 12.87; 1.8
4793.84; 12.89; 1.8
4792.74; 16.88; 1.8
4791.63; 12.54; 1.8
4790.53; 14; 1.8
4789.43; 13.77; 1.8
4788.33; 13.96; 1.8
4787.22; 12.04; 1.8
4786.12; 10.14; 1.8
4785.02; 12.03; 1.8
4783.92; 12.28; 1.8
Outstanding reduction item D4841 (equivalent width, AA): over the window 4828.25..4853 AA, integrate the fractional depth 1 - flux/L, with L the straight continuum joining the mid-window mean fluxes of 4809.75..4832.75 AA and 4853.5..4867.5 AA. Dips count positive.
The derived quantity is 3.9 AA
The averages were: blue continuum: 14.9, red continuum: 16.6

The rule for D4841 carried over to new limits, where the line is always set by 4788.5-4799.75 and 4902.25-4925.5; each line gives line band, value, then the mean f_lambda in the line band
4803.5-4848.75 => -1.2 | 14.1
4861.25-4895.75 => 1.3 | 12.8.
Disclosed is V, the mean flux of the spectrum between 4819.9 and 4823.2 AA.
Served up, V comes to 15.4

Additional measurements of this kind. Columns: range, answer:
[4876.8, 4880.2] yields 12.3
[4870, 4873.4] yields 9.96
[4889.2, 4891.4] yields 11.6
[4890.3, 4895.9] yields 12.1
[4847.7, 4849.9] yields 13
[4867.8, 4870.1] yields 10.5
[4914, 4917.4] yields 14.5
